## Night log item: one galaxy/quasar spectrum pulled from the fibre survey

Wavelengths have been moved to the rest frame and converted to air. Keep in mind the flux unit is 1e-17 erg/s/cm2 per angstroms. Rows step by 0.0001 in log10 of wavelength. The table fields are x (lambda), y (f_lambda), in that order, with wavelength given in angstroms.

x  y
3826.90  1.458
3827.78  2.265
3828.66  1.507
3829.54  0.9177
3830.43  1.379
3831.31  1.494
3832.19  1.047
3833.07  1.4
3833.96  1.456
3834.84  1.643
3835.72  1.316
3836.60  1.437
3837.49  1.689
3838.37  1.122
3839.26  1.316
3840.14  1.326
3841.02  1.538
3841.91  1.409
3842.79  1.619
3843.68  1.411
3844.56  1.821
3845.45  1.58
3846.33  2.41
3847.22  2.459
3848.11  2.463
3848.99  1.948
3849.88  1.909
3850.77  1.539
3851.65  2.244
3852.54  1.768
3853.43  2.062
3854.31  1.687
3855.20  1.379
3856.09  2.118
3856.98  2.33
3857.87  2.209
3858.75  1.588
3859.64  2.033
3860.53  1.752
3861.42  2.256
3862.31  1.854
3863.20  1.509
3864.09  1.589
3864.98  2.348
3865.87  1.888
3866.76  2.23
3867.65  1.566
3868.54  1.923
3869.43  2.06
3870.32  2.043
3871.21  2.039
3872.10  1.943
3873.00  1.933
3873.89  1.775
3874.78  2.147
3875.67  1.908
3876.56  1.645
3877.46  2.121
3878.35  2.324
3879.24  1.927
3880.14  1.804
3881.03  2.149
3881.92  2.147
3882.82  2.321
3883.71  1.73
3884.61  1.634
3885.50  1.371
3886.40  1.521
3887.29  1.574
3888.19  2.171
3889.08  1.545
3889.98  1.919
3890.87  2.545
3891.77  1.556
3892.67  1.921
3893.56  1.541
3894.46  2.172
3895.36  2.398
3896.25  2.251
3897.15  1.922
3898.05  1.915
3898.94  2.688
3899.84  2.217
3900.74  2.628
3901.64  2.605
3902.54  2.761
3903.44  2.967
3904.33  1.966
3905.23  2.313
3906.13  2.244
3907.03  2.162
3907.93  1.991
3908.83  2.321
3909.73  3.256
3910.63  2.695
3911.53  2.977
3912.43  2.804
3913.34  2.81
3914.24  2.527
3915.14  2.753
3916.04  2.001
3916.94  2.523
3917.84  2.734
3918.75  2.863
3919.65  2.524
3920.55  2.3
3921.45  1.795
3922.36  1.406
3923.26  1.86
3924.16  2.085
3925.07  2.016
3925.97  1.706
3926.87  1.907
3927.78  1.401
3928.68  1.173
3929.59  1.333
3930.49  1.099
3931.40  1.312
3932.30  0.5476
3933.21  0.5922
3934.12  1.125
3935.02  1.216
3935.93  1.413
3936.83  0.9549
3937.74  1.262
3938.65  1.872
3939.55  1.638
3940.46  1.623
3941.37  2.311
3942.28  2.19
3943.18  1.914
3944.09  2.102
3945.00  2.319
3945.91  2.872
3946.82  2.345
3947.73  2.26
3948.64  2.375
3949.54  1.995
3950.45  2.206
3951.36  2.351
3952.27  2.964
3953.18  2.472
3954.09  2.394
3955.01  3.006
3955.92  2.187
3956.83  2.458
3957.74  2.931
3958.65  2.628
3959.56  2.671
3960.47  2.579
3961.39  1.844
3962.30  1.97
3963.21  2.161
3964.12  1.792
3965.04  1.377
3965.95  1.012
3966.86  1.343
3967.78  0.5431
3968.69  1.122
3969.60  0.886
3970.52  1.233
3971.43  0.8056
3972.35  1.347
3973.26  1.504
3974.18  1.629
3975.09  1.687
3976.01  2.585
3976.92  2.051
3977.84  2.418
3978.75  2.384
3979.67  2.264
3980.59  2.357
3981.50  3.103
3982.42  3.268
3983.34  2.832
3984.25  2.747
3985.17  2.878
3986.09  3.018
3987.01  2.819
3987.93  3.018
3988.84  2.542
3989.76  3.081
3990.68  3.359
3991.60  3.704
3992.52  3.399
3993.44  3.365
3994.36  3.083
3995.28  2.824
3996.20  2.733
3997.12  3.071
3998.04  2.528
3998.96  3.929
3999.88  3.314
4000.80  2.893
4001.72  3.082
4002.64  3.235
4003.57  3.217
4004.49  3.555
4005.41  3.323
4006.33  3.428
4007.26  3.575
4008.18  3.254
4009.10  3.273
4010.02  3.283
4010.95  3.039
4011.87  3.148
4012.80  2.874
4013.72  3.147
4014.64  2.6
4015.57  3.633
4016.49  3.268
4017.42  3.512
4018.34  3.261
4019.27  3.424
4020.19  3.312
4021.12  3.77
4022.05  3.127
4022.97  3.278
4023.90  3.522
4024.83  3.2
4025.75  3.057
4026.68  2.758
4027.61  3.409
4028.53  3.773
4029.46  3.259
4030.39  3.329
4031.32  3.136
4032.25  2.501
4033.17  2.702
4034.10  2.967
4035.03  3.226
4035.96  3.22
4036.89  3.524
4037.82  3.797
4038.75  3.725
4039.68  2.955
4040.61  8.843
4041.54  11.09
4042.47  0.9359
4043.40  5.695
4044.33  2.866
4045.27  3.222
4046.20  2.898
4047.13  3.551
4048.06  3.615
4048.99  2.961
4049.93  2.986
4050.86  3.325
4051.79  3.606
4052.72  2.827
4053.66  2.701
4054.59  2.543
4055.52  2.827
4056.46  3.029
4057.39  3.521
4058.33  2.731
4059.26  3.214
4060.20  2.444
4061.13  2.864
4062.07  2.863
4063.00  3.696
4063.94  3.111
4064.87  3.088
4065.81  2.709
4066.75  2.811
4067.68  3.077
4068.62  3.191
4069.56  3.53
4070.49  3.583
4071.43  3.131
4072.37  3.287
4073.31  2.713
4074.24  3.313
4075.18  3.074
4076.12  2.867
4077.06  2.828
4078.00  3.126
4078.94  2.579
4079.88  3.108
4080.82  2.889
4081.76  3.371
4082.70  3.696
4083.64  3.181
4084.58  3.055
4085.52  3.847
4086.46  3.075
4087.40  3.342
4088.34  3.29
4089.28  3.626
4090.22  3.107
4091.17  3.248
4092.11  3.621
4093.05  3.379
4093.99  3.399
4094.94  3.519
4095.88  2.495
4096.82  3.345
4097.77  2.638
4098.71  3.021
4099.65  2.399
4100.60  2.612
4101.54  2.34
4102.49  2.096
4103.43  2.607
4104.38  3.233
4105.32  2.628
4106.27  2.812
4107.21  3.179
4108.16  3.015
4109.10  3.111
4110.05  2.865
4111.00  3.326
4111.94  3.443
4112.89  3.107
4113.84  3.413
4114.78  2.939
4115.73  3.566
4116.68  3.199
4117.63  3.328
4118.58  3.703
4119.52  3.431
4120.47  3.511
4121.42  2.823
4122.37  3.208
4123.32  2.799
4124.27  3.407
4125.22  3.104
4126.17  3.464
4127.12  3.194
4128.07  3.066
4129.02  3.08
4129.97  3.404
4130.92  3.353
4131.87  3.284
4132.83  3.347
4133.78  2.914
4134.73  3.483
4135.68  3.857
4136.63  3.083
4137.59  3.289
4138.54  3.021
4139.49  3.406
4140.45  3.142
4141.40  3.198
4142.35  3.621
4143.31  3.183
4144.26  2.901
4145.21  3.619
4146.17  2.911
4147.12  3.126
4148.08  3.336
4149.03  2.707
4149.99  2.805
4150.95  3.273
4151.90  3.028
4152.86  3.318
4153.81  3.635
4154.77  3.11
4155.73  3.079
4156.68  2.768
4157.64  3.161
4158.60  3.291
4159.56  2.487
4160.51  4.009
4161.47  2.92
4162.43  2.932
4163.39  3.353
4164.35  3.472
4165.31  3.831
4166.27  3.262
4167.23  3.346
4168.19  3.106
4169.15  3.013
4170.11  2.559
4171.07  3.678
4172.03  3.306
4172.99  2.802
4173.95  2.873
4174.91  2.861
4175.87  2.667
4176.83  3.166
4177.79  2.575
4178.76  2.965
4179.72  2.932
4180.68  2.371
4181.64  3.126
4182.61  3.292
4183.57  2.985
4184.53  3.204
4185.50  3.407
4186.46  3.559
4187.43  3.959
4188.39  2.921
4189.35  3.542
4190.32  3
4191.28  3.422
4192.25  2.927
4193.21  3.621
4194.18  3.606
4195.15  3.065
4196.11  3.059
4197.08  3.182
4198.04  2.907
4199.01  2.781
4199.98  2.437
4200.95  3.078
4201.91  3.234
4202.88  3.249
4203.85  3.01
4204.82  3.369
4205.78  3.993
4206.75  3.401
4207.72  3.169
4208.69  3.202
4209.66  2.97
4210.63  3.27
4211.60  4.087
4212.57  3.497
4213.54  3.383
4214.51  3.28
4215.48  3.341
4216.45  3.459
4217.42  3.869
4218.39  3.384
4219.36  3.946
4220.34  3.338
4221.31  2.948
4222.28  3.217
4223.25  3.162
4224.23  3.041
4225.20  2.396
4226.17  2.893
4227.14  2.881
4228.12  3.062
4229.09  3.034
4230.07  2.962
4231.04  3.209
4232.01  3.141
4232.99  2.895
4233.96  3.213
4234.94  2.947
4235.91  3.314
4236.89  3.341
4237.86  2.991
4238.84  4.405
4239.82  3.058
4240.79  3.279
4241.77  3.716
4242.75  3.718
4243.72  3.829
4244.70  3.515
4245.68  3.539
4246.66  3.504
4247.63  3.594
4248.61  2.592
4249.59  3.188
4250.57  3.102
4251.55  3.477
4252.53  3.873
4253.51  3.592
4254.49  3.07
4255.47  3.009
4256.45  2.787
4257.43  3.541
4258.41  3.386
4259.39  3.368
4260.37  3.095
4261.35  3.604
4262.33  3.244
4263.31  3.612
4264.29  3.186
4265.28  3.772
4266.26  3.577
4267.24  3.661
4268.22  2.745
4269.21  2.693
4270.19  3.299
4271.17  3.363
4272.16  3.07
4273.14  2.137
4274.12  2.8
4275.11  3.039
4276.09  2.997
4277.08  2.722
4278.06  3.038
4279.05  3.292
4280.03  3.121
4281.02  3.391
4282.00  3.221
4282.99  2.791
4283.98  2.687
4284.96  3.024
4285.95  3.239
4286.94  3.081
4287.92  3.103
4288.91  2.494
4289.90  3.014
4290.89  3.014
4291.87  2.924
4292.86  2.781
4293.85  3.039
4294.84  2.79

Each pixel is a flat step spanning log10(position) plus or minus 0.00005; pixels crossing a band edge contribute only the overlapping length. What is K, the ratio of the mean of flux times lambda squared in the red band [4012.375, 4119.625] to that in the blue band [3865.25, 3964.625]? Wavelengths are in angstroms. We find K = 1.69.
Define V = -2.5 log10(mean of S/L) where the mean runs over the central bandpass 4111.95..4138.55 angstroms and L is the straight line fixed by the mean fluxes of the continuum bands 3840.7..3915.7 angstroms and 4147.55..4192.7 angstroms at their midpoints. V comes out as -0.10 mag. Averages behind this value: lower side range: 2.06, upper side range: 3.13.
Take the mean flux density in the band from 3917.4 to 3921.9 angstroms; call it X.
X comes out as 2.44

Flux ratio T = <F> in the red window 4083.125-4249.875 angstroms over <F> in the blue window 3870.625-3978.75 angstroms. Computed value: 1.60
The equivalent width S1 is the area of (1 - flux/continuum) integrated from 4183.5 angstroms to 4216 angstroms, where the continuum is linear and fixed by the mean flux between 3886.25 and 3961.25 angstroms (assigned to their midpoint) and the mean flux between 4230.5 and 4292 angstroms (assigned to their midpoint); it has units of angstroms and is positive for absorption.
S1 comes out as -2.8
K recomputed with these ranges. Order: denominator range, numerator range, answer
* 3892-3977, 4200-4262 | 1.89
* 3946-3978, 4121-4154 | 1.77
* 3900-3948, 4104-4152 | 1.74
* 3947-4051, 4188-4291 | 1.23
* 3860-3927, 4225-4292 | 1.79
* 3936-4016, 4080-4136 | 1.36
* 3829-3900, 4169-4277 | 2.09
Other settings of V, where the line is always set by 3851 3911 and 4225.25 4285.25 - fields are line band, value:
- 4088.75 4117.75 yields -0.117 mag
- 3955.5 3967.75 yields 0.138 mag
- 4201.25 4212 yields -0.098 mag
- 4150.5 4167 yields -0.114 mag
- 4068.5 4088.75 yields -0.195 mag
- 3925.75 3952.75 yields 0.266 mag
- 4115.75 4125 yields -0.174 mag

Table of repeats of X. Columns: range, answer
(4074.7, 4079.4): 2.89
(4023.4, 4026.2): 3.26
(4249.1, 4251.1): 3.15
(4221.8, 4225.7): 2.95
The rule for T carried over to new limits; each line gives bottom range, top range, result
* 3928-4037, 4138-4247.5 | 1.27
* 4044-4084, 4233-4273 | 1.08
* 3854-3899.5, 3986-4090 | 1.70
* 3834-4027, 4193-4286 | 1.44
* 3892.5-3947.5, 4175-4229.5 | 1.56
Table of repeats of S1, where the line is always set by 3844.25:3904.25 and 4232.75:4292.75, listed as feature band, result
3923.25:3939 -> 5.88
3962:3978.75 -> 5.52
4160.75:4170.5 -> -1.00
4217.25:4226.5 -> -0.36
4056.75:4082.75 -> -4.63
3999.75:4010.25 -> -3.81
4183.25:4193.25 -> -1.13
